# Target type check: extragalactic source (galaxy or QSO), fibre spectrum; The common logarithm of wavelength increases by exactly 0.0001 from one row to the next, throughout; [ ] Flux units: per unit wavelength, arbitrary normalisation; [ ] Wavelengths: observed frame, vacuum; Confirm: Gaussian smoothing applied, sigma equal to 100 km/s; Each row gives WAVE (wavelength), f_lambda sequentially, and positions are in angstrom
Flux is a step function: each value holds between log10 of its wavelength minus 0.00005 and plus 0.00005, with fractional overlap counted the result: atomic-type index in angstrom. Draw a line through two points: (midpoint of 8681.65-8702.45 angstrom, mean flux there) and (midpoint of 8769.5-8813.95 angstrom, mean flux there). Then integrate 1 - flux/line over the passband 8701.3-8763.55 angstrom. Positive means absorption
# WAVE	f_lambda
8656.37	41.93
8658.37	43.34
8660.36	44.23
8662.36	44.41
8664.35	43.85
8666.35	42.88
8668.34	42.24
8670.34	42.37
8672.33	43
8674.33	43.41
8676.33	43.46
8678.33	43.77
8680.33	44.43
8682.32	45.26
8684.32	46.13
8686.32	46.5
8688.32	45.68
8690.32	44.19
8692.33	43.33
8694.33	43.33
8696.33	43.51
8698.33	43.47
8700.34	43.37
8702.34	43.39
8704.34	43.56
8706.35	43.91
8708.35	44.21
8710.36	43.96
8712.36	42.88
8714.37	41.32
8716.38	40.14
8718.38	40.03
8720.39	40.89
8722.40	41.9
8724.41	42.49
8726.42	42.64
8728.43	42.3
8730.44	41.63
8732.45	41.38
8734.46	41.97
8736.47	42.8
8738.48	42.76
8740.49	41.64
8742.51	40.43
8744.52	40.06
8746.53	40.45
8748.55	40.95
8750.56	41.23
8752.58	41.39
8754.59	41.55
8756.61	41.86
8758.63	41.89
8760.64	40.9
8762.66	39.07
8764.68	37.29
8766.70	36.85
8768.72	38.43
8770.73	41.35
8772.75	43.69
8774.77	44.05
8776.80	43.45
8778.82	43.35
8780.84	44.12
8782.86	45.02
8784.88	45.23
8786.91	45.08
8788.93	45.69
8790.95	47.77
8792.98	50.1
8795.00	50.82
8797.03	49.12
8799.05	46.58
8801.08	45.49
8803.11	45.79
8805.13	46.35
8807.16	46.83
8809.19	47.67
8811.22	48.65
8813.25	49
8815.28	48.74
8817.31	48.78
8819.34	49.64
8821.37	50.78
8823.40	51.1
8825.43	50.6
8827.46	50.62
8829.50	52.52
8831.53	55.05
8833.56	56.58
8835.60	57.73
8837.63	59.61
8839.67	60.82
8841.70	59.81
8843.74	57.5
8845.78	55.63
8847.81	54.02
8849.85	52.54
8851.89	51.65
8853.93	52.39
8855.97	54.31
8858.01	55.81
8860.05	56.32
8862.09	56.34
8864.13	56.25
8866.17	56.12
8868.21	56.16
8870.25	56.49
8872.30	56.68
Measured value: 4.53 angstrom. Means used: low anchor 44.4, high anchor 46.1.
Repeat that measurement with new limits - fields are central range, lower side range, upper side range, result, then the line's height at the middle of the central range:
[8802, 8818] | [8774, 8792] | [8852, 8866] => 0.3 angstrom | 48.5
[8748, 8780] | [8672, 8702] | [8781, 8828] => 3.8 angstrom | 46.7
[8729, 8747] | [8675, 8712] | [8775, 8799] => 1.5 angstrom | 45.2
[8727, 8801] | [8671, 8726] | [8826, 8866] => 9.0 angstrom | 48.8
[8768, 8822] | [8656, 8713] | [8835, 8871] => 5.7 angstrom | 51.9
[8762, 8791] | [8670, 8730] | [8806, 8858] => 3.8 angstrom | 48.9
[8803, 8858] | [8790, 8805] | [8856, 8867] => -0.5 angstrom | 52.1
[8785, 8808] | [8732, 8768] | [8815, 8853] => 0.4 angstrom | 48.1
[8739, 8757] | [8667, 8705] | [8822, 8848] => 2.8 angstrom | 48.7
